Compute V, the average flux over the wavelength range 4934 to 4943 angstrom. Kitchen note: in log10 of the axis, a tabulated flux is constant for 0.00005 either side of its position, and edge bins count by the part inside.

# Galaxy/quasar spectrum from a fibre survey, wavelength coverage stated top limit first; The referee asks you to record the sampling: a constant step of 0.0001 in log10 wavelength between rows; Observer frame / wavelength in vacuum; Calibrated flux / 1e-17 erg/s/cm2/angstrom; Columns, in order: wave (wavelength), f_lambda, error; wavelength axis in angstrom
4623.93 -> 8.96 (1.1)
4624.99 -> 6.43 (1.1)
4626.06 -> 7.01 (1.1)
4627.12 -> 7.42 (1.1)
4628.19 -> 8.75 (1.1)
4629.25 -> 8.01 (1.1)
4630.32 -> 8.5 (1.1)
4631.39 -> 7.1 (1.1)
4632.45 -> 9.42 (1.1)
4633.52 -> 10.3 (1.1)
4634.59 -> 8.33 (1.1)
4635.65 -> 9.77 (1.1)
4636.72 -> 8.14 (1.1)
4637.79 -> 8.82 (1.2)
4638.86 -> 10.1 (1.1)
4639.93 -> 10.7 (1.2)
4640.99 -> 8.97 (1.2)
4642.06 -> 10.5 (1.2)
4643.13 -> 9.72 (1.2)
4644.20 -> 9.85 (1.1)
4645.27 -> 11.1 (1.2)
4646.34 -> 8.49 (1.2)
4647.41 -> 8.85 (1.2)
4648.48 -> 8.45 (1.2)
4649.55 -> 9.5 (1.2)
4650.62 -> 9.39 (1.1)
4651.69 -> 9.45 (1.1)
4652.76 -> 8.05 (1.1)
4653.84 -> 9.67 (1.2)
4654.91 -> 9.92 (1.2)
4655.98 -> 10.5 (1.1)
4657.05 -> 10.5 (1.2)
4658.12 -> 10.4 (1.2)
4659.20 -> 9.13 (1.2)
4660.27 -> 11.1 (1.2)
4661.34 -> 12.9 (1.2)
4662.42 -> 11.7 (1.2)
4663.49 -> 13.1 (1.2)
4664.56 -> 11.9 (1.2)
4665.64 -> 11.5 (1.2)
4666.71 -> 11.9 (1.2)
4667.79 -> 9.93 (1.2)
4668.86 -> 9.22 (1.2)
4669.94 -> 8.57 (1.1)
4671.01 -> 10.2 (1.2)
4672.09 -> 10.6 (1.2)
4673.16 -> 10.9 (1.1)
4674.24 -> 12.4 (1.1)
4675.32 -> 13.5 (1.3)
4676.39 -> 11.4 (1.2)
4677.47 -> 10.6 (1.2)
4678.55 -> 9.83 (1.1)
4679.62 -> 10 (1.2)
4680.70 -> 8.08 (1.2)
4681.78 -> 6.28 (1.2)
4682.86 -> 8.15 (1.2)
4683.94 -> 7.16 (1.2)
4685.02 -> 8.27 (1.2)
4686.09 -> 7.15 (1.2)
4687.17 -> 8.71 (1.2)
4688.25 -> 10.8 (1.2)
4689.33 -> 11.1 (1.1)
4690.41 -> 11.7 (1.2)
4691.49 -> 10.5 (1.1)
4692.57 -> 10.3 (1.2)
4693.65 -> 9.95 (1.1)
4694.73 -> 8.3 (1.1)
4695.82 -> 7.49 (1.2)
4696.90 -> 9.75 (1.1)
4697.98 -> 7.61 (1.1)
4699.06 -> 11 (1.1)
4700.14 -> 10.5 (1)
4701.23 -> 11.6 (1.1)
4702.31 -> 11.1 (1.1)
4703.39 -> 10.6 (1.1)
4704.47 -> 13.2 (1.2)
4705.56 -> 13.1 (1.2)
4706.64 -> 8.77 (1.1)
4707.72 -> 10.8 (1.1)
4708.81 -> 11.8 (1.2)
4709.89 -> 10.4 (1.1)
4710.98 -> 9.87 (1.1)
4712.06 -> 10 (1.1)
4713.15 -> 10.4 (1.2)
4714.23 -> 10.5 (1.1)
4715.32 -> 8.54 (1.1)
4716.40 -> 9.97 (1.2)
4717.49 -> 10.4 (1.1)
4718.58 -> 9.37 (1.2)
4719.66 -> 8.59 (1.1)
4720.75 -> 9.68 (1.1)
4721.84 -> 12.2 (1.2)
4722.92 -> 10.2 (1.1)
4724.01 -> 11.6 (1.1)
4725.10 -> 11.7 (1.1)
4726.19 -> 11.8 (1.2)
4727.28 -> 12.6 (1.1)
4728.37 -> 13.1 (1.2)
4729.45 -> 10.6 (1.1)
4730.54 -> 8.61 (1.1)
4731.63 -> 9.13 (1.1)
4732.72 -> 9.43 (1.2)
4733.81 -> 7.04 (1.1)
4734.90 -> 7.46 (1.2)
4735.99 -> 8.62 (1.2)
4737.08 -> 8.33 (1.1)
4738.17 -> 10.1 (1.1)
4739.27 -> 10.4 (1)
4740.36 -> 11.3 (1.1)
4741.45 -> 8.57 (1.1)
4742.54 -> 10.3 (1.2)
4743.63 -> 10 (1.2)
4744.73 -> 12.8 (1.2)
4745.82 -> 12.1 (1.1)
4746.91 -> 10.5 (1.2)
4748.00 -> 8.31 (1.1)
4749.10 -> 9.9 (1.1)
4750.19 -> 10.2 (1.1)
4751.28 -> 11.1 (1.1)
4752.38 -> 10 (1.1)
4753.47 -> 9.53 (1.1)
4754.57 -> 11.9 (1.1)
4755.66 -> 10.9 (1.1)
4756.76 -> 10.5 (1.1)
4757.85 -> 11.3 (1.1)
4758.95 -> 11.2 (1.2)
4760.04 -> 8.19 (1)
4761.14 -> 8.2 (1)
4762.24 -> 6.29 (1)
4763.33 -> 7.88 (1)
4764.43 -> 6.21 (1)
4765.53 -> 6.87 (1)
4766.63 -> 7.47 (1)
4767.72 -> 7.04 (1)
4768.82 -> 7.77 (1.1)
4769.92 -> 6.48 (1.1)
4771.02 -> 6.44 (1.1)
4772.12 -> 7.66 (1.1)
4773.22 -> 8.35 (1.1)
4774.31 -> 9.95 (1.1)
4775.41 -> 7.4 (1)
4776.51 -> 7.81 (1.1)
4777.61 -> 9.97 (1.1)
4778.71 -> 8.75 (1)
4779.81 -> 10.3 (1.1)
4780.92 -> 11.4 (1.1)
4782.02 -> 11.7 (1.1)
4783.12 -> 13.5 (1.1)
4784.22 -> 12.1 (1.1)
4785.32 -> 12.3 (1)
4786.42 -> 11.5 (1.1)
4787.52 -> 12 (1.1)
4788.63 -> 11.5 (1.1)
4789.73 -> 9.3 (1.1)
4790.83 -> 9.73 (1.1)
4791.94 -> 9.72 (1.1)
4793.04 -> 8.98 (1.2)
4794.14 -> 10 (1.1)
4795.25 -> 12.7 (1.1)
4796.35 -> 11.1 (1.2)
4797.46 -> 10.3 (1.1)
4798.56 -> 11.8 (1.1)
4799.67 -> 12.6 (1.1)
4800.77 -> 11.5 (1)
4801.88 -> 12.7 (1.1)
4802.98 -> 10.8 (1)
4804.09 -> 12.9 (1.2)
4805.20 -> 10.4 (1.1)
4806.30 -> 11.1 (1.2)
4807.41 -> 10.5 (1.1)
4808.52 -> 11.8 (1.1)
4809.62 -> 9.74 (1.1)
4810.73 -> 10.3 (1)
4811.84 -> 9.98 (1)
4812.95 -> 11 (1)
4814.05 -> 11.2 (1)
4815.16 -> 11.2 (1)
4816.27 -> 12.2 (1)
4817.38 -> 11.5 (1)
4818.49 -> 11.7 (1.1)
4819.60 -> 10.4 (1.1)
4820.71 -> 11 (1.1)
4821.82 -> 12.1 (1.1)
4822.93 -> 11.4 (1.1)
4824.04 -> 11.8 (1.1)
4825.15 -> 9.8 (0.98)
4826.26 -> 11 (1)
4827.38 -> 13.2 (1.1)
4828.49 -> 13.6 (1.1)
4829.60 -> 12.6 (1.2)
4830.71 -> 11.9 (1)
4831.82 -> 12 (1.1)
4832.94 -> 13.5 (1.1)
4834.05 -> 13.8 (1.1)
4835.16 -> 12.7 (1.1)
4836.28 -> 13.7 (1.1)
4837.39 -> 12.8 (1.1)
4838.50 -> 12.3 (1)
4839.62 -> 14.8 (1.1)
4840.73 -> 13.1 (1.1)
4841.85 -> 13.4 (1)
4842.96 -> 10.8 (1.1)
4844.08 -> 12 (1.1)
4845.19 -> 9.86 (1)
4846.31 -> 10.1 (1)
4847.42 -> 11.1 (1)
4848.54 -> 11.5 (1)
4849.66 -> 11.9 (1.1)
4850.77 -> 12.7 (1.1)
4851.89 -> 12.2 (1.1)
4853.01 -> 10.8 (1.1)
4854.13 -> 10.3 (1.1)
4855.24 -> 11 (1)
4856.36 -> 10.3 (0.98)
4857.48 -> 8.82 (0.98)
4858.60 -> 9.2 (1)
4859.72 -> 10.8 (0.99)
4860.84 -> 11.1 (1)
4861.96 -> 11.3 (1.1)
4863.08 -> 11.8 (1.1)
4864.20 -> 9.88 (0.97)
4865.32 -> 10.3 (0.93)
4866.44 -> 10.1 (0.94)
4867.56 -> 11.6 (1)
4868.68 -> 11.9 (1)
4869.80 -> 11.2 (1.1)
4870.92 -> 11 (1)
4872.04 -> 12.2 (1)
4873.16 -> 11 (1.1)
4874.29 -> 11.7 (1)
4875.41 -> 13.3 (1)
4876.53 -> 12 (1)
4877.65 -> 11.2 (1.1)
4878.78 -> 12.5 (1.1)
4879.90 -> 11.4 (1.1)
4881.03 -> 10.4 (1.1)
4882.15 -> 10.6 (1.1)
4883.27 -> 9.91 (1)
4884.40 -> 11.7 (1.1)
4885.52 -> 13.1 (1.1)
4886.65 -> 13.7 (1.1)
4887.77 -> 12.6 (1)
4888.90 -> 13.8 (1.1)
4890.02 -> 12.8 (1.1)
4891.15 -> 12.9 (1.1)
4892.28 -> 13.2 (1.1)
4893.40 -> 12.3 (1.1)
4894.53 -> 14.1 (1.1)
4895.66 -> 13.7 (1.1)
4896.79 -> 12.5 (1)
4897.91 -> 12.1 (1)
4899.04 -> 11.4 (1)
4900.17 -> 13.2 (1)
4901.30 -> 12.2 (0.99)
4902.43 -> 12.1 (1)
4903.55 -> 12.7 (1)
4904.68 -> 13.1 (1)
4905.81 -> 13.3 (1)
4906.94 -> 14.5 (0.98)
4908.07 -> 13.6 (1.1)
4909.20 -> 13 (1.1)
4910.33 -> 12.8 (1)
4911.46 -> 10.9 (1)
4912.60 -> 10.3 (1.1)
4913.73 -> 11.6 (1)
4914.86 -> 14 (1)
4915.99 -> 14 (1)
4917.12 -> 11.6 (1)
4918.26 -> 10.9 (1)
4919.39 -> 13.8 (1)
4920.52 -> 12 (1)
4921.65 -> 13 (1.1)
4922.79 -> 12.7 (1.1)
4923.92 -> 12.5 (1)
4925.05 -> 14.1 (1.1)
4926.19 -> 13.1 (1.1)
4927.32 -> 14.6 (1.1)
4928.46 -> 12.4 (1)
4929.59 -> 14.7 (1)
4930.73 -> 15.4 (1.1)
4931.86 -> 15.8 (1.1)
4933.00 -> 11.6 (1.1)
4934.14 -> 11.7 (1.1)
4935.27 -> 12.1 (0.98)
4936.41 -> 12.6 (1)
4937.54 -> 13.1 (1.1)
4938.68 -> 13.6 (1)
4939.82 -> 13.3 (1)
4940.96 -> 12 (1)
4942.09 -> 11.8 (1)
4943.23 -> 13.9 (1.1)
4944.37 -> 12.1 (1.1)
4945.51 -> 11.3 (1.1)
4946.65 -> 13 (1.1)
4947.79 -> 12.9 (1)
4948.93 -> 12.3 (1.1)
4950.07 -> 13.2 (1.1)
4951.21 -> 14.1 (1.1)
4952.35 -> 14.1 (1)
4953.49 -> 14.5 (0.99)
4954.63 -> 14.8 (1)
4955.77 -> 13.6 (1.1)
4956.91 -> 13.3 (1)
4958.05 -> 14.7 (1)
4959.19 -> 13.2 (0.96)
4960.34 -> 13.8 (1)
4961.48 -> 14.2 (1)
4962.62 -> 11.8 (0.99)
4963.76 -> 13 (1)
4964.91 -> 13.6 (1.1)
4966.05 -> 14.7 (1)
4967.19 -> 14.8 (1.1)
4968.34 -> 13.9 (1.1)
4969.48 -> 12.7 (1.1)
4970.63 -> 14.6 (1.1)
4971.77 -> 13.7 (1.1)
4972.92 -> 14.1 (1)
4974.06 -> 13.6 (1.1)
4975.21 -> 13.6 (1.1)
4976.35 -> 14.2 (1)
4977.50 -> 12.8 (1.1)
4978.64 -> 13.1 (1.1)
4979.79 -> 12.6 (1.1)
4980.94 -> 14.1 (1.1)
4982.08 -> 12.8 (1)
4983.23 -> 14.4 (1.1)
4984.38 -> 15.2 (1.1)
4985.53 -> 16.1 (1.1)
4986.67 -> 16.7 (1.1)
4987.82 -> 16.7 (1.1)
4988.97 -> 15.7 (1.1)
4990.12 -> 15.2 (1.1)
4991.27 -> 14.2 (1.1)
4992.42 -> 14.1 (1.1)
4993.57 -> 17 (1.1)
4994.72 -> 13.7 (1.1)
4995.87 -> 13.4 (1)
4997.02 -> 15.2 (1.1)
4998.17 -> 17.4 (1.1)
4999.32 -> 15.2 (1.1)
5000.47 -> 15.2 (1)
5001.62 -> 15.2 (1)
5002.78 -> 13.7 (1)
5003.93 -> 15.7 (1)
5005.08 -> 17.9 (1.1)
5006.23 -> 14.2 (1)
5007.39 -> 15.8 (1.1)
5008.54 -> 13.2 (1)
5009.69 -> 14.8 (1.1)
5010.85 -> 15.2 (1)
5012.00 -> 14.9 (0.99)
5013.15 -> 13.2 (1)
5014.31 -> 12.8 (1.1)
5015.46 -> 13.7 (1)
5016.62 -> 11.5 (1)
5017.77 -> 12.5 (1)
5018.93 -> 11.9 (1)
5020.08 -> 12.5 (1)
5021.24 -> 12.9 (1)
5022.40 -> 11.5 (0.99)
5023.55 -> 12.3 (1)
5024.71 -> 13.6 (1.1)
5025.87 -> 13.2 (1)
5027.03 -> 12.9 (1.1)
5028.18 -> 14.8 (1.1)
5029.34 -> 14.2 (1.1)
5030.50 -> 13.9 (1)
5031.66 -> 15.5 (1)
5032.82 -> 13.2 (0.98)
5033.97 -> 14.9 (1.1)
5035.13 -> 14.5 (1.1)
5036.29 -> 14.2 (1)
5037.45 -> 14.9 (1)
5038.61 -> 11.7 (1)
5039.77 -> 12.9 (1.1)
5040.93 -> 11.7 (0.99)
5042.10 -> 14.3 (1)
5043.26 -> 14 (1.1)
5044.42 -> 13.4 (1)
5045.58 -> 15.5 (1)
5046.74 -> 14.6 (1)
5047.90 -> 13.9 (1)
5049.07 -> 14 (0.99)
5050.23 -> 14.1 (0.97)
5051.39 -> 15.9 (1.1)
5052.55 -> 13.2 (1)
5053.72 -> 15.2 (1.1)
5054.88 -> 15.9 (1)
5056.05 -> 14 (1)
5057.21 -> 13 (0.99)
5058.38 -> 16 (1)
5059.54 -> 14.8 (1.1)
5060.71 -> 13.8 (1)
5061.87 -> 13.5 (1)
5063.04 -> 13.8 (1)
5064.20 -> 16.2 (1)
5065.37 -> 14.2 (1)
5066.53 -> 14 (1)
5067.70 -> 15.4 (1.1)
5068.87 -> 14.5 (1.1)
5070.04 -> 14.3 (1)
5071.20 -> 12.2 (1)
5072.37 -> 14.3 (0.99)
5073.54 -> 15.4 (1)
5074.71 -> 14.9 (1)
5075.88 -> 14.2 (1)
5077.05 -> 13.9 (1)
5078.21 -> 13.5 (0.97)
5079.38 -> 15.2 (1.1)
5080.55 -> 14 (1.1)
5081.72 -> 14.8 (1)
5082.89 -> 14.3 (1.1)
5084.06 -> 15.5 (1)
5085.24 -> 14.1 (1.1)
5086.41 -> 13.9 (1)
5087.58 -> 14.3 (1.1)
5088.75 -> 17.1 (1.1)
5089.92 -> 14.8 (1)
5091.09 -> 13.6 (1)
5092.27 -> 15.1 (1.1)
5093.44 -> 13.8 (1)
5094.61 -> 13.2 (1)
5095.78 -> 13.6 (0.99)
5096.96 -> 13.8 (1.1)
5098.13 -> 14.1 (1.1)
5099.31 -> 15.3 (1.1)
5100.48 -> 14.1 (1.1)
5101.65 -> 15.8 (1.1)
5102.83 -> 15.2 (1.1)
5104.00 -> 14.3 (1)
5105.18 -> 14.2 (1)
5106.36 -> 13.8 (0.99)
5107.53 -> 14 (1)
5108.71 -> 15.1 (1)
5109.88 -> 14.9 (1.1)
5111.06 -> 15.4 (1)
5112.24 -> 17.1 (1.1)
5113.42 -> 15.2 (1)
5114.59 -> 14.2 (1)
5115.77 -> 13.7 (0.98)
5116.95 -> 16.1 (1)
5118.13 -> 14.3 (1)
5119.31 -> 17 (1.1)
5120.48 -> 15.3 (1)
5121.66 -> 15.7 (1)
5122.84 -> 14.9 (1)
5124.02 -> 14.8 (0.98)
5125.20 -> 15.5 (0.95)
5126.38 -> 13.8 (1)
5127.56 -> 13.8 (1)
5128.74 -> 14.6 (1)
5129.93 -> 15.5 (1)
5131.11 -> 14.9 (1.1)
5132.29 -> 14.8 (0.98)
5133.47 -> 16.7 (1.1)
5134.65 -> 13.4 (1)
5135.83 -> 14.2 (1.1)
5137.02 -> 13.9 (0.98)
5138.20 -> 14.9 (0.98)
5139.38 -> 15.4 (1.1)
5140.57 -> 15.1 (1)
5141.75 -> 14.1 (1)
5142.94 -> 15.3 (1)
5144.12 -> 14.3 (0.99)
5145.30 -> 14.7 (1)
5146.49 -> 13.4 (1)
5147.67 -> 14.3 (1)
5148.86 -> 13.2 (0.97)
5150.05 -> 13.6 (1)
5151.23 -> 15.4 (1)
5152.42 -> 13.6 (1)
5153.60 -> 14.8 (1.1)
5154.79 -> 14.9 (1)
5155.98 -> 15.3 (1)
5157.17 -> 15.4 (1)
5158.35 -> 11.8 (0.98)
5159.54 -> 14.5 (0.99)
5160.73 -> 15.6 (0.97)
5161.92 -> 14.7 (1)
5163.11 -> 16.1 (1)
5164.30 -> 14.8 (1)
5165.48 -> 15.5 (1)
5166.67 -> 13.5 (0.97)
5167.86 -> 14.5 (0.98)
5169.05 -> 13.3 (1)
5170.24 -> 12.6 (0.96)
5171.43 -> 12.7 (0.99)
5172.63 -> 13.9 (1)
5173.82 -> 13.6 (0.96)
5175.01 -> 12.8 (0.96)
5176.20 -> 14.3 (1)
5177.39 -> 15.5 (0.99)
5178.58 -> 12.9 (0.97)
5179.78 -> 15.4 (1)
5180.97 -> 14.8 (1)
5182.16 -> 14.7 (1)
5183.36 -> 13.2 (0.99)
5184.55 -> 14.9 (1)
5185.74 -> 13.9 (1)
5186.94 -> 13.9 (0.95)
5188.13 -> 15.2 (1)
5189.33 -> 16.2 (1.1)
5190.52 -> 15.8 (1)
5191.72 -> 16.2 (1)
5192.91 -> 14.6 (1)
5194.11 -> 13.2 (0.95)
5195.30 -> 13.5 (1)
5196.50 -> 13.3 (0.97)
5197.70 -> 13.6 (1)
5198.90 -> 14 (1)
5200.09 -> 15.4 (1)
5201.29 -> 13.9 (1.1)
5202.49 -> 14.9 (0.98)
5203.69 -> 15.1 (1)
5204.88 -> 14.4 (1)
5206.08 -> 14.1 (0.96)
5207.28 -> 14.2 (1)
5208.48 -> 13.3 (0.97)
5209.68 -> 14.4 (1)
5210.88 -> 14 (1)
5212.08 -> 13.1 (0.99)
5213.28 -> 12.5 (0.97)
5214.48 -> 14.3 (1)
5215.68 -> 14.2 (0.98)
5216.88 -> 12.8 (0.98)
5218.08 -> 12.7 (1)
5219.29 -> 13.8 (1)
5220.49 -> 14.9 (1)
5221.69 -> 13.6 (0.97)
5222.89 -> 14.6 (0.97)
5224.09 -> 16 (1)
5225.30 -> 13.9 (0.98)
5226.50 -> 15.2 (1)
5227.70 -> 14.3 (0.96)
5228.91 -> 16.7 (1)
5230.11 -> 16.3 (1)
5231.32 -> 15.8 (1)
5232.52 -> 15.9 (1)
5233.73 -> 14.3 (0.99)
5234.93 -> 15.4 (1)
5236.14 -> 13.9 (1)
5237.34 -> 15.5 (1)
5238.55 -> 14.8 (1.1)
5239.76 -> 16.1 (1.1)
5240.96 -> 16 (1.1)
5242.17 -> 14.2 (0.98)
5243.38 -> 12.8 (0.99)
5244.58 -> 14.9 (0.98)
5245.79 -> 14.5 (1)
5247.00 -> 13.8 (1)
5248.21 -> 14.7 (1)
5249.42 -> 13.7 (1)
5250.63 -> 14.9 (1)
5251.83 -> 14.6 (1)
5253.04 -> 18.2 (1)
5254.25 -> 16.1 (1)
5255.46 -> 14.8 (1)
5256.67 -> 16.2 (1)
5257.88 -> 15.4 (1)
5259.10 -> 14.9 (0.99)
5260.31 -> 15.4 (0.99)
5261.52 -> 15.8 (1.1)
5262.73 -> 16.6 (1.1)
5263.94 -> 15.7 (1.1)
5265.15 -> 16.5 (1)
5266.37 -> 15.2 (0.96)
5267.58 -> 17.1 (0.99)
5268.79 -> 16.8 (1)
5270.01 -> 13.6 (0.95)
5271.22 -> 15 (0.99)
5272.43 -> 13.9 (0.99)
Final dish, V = 12.6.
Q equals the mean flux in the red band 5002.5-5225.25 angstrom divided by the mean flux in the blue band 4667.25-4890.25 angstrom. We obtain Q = 1.35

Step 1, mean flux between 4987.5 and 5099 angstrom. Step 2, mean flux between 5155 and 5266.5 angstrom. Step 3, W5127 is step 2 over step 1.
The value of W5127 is 1.02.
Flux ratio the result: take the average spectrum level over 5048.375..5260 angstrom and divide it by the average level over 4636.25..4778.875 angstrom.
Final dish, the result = 1.5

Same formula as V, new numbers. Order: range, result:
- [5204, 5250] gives 14.5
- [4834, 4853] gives 12.2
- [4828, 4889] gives 11.7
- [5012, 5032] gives 13.1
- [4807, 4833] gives 11.4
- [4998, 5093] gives 14.2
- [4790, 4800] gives 10.7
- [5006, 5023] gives 13.4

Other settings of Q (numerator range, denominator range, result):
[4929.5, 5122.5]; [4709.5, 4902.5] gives 1.30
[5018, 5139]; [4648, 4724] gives 1.41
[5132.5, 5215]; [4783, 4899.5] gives 1.23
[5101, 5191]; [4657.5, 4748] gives 1.43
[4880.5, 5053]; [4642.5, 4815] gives 1.34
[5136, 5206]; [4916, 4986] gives 1.07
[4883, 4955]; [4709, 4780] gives 1.35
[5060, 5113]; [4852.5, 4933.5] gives 1.19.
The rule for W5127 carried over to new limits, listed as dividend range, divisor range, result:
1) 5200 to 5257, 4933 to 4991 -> 1.07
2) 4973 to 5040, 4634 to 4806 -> 1.41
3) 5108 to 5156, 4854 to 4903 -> 1.26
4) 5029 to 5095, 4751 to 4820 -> 1.41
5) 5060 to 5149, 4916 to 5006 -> 1.06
